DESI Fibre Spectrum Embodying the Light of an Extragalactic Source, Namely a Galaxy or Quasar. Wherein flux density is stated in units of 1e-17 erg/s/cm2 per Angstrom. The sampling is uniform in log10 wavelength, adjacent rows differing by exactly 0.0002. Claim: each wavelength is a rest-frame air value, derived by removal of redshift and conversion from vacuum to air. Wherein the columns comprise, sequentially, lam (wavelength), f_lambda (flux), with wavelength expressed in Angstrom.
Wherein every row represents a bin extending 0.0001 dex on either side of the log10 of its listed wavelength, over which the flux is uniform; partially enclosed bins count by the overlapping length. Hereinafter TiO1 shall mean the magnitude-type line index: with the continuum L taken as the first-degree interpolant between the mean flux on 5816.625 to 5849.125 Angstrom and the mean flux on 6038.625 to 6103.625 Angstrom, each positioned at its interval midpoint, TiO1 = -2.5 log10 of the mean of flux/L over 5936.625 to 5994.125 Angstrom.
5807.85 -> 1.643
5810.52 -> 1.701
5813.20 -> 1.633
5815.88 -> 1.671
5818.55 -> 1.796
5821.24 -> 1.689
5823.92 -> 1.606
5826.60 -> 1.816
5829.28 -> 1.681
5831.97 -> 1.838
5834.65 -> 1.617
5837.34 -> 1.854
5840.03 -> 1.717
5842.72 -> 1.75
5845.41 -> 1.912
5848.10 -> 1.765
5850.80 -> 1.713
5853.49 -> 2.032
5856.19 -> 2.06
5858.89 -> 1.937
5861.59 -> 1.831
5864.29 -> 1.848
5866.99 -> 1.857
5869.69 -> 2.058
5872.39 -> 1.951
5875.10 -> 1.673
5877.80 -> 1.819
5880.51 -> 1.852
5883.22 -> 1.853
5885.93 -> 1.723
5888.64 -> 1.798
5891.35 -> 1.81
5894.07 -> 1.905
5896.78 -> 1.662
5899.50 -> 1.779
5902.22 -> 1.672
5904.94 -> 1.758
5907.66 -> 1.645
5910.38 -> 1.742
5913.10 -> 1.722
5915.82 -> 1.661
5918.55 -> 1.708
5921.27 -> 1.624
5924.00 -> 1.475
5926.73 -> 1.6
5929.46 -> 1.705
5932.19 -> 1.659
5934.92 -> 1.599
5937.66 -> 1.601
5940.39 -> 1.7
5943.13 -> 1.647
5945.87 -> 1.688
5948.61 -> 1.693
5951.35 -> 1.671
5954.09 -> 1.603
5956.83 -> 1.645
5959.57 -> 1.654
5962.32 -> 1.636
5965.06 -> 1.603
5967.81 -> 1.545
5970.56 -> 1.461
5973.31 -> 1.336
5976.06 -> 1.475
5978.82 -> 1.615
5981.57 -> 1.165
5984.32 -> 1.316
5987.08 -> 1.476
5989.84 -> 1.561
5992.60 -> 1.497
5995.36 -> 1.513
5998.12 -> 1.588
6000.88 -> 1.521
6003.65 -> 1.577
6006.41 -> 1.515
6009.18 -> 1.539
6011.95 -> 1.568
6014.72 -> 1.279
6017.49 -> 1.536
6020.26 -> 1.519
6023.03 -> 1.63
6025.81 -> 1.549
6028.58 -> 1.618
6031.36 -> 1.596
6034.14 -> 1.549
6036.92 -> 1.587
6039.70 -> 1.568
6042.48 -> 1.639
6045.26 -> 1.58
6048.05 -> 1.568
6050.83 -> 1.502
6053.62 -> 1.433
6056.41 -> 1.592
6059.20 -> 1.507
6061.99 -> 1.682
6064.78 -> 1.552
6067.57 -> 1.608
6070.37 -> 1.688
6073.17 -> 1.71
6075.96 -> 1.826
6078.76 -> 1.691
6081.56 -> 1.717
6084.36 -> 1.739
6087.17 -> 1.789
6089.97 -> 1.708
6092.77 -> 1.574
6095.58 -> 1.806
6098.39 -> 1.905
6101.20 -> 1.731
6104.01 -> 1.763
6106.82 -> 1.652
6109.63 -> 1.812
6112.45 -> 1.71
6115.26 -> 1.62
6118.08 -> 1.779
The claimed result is 0.10 mag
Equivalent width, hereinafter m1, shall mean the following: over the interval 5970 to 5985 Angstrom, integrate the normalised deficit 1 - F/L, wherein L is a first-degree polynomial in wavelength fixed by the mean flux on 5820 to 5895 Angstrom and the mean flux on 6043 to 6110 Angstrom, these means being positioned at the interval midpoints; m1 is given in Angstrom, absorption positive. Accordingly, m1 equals 3.0 Angstrom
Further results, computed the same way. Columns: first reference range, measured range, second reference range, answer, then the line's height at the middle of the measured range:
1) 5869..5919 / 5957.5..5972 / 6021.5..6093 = 1.1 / 1.71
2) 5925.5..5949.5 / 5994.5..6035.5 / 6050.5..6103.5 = 3.1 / 1.67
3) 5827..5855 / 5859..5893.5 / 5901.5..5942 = -2.2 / 1.73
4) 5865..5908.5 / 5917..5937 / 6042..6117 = 1.7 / 1.78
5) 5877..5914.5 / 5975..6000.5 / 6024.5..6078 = 3.0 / 1.67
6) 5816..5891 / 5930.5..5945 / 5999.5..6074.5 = 0.5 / 1.7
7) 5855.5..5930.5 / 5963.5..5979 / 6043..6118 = 2.1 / 1.73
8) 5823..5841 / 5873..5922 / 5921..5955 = -2.2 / 1.67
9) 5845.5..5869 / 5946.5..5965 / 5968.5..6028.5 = -0.4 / 1.61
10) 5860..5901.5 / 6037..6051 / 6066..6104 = 1.4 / 1.75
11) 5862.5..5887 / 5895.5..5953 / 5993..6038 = 2.4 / 1.74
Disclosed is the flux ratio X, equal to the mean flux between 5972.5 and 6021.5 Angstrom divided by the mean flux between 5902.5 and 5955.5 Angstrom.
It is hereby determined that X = 0.89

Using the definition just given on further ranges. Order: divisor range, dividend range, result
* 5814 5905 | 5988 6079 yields 0.87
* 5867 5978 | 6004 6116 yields 0.97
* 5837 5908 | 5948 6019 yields 0.83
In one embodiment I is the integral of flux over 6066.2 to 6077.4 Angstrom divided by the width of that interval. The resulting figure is 1.71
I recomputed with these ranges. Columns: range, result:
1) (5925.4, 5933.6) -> 1.66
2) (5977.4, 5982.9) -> 1.39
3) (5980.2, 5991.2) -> 1.38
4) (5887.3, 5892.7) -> 1.8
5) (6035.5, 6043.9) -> 1.6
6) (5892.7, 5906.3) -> 1.75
